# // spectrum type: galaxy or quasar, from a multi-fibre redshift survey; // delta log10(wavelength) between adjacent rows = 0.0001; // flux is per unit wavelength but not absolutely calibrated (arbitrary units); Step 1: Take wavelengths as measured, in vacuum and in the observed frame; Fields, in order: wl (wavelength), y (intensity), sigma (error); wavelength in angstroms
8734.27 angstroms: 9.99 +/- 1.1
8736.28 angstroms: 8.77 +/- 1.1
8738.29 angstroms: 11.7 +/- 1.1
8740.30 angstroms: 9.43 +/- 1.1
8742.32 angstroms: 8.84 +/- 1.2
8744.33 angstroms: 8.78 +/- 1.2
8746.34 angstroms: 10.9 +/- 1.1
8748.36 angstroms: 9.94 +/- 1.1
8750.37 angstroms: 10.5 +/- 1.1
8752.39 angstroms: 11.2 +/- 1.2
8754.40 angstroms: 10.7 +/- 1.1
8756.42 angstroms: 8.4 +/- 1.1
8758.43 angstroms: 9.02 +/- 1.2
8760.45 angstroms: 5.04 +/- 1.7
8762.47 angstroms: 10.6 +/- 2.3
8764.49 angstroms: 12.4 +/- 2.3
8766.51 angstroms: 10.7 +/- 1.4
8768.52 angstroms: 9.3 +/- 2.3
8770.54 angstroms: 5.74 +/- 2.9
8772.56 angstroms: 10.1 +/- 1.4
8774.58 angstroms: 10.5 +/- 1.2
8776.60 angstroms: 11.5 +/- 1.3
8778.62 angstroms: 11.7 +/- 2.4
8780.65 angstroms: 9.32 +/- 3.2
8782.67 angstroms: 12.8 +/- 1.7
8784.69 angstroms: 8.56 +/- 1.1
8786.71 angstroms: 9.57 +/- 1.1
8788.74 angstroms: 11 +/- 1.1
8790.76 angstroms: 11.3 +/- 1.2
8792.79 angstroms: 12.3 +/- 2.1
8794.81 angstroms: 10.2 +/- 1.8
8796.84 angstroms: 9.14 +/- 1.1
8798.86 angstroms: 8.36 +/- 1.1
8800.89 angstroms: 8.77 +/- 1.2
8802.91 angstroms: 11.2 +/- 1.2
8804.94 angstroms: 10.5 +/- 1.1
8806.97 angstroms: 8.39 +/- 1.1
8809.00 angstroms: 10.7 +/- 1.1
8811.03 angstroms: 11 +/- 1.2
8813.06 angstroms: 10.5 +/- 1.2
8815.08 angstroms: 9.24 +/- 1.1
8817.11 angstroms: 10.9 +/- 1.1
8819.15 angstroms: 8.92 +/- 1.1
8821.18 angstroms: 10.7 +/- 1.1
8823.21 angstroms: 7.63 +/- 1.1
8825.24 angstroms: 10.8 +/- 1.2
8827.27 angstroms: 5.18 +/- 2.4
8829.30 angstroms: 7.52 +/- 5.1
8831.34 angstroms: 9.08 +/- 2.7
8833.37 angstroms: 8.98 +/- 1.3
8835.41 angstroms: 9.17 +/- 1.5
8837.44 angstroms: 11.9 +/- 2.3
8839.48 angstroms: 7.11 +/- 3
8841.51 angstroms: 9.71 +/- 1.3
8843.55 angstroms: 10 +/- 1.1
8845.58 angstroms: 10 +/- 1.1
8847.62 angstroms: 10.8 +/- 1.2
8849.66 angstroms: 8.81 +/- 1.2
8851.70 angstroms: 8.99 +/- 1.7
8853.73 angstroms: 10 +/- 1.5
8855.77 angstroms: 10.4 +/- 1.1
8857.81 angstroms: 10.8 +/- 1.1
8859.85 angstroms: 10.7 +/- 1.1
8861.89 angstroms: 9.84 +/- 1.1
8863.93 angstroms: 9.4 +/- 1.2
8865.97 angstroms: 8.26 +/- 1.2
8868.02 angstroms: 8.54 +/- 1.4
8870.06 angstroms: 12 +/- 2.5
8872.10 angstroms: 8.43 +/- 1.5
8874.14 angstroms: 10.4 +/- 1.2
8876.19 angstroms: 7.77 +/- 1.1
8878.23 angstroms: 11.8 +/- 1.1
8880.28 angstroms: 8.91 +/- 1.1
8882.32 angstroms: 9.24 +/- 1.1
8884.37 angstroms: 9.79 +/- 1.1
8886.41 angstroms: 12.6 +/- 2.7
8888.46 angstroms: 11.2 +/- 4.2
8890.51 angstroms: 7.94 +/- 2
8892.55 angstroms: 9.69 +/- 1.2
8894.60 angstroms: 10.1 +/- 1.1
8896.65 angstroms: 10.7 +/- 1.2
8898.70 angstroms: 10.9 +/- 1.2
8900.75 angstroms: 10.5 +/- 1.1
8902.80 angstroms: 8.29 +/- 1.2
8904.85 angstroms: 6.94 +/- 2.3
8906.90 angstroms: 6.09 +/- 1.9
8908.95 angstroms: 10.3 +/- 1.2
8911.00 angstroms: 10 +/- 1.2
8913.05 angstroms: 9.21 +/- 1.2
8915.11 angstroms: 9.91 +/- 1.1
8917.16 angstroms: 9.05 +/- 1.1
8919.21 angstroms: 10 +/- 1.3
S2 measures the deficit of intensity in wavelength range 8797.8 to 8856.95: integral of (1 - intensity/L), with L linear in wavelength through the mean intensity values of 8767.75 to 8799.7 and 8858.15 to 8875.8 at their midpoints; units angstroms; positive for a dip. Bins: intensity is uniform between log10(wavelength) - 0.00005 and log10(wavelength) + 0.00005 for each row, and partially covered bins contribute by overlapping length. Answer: 2.3 angstroms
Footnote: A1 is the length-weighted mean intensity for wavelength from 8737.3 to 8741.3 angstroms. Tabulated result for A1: 10.6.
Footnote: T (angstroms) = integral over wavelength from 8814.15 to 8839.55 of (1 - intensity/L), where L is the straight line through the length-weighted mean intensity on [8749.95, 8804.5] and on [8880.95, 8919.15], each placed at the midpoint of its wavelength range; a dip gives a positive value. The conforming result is 1.9 angstroms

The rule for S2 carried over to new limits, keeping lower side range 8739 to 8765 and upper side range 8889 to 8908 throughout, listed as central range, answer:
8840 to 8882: -2.3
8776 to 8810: -2.9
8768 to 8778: 0.0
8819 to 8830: 1.1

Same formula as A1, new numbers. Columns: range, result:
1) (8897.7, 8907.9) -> 8.54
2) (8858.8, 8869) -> 9.35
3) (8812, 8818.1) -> 10.2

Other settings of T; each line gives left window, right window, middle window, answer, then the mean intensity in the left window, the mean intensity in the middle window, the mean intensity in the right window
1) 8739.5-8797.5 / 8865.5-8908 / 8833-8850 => 0.1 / 9.99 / 9.66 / 9.54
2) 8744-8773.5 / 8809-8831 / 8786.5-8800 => -1.3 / 9.57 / 10.3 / 9.3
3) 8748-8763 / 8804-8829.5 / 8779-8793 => -1.9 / 9.37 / 10.6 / 9.44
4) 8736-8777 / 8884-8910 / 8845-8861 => -0.7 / 9.71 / 10.1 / 9.62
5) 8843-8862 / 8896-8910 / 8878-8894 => -1.1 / 10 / 10.1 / 9.06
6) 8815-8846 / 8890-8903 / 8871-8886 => 0.1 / 9.16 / 9.62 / 9.89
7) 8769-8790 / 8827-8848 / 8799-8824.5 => -0.8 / 10.1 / 9.83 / 9.13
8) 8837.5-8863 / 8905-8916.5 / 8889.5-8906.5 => -0.2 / 9.84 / 9.26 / 8.94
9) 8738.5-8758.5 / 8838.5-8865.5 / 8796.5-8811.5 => 0.1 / 9.88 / 9.74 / 9.71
